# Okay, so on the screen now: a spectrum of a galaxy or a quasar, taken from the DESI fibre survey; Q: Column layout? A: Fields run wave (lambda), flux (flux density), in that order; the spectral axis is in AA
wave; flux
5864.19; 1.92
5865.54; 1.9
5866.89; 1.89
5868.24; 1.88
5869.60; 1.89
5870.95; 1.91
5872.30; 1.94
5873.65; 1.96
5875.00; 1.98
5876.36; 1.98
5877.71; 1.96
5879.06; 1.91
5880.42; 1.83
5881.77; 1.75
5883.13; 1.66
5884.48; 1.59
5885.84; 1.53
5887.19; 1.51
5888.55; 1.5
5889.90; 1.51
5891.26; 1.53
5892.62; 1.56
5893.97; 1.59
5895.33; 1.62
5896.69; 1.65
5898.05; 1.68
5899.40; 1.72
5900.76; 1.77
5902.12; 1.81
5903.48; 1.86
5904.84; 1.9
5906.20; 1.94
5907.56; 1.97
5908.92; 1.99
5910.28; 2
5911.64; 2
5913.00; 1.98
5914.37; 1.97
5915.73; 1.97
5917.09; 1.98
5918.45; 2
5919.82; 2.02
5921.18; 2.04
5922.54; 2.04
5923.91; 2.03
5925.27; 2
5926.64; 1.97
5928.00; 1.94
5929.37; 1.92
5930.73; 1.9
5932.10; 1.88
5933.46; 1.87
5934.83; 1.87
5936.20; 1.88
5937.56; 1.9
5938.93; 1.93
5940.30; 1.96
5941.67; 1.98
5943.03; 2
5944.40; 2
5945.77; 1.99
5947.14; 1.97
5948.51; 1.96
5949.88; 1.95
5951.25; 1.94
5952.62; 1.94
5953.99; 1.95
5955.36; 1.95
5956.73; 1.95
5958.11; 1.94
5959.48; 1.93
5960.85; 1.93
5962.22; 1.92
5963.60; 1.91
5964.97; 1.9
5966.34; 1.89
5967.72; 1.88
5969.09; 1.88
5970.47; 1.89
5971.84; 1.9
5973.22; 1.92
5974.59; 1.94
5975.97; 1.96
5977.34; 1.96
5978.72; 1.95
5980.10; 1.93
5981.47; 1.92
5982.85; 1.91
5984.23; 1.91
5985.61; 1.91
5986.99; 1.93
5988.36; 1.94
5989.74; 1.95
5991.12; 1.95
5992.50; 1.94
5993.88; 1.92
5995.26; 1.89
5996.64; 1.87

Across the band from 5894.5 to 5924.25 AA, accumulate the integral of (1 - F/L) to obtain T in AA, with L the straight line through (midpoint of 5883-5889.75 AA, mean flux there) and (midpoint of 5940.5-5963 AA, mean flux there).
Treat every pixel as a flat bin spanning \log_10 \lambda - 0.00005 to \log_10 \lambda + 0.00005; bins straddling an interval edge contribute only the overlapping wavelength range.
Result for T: -3.70 AA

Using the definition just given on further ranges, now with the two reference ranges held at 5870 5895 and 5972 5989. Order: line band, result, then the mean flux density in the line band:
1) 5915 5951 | -2.44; 1.96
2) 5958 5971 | -0.05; 1.91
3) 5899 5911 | -0.74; 1.89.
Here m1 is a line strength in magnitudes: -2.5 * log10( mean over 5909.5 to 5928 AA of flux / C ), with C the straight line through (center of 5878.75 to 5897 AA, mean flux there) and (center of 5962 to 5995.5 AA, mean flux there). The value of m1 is -0.16 mag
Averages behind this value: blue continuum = 1.62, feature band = 2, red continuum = 1.92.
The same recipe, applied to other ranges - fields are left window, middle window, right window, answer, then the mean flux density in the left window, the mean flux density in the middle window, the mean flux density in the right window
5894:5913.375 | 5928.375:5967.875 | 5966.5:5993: -0.02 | 1.84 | 1.93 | 1.92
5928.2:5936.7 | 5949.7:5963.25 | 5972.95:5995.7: -0.02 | 1.89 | 1.94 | 1.93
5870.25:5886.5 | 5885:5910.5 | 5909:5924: 0.12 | 1.83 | 1.71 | 2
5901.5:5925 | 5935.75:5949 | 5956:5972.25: -0.01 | 1.97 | 1.96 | 1.91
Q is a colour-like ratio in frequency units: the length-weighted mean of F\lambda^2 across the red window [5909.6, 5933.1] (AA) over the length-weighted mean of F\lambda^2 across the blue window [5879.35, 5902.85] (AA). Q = 1.22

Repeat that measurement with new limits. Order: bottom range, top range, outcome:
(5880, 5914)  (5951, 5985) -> 1.13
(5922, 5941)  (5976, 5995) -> 1.02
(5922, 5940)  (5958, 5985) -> 1.01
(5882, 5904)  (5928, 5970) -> 1.20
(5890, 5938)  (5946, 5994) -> 1.05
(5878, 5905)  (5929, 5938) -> 1.14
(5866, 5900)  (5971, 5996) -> 1.15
